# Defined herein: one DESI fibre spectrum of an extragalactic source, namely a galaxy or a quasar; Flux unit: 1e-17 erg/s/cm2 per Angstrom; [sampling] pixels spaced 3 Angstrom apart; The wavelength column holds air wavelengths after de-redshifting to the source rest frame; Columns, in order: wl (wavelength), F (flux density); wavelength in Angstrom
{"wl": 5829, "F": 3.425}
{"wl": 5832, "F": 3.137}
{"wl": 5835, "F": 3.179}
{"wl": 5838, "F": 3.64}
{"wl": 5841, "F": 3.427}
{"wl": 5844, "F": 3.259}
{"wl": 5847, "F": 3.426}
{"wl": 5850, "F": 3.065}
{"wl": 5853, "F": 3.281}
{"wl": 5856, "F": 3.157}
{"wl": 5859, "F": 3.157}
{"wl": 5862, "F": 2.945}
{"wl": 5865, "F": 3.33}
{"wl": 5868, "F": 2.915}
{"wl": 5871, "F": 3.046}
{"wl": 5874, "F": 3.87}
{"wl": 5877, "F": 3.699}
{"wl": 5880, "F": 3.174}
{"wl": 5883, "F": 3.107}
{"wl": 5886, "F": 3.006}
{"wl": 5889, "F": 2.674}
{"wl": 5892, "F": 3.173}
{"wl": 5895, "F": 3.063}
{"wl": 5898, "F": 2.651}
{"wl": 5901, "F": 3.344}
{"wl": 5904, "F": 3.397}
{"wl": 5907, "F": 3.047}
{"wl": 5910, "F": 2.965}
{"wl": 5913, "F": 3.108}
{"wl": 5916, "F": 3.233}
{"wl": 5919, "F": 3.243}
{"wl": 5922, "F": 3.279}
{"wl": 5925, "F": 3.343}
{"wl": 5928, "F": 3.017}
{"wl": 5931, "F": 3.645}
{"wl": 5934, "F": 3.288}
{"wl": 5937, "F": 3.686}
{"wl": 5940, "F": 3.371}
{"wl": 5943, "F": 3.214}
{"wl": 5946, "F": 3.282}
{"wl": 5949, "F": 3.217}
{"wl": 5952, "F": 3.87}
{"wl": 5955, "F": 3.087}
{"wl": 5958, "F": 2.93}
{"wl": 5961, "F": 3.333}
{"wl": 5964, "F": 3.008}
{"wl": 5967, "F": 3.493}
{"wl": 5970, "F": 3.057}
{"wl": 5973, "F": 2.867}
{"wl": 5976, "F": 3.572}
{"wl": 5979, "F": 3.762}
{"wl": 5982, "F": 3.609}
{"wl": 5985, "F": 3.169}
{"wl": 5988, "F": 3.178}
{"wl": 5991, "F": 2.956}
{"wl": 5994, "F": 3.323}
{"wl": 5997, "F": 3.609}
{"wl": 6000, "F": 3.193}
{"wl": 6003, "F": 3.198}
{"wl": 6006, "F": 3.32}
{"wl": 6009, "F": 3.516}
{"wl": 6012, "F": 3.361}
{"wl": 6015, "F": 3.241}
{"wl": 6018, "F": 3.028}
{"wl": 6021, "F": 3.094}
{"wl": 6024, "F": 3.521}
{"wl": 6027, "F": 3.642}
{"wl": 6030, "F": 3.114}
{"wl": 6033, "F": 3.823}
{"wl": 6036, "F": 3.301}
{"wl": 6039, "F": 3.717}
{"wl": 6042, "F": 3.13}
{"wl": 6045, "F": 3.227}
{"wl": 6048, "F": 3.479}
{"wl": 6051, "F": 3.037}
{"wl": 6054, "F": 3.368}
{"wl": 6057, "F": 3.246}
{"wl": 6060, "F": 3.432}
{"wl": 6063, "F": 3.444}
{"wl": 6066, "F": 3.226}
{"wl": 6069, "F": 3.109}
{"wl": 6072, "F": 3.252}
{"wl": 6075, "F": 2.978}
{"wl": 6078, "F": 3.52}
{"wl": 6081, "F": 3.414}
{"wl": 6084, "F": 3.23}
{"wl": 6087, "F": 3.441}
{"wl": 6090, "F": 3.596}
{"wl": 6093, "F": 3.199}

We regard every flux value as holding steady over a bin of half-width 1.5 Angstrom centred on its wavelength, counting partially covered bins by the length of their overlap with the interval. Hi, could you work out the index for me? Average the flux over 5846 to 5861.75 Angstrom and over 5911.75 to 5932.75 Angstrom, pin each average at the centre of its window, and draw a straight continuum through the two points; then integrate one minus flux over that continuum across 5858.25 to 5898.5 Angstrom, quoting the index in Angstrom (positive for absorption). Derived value 1.0 Angstrom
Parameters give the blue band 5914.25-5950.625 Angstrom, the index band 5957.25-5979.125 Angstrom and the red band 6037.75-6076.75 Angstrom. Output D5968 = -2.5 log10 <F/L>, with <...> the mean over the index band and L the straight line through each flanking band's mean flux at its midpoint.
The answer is 0.03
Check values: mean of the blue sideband 3.32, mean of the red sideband 3.28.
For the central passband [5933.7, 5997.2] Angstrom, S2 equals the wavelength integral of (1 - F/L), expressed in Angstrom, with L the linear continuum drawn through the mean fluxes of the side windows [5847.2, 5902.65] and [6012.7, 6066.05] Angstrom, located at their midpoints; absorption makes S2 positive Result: -1.0 Angstrom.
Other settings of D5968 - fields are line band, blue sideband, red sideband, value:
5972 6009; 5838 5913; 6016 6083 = -0.02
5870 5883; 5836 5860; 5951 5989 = -0.04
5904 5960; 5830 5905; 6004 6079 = -0.01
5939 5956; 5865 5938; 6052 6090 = -0.04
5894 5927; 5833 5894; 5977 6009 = 0.04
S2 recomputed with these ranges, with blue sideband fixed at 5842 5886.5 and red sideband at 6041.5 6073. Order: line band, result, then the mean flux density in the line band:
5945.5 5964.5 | 0.0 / 3.26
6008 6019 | -0.1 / 3.29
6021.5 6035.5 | -0.9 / 3.48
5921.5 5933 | -0.3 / 3.32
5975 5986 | -1.0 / 3.54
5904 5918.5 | 0.5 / 3.13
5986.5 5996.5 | 0.2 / 3.2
